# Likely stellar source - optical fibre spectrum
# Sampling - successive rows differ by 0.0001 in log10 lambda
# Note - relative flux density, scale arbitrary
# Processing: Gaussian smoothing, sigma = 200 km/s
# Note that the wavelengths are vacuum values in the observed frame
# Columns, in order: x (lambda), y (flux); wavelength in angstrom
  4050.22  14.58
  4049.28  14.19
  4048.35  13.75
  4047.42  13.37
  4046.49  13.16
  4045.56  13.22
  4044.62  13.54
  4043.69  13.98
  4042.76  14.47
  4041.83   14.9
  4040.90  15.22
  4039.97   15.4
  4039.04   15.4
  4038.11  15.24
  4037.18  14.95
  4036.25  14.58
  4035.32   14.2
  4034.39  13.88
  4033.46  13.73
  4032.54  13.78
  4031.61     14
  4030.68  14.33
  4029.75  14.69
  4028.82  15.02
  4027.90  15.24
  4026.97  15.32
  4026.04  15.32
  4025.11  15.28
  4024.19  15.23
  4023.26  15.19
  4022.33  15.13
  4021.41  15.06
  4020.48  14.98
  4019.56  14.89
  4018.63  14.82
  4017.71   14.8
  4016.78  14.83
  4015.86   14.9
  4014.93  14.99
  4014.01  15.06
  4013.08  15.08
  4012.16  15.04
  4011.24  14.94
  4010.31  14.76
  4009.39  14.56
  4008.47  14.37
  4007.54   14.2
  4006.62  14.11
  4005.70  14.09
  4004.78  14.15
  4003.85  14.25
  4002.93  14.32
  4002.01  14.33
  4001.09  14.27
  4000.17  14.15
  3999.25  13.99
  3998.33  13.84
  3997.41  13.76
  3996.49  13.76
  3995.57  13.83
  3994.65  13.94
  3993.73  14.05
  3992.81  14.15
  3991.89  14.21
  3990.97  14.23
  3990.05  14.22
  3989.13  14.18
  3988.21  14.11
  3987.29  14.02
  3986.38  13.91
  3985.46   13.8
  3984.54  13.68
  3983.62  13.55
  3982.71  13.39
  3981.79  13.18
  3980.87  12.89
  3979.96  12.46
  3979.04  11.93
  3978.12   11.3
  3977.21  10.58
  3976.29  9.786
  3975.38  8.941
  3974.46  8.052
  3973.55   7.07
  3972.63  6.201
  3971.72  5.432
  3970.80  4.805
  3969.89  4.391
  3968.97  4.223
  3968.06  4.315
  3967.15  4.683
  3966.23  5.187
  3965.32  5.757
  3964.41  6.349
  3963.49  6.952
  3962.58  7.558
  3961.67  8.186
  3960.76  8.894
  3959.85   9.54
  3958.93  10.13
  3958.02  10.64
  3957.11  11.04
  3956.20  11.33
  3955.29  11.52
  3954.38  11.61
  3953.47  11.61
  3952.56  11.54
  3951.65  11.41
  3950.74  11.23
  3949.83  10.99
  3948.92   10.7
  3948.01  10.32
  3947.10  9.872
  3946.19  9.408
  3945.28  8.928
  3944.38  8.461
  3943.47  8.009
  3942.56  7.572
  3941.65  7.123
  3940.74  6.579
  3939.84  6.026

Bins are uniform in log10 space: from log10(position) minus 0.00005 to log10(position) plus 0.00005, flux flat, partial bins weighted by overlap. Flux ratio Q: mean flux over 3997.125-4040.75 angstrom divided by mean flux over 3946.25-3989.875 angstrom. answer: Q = 1.5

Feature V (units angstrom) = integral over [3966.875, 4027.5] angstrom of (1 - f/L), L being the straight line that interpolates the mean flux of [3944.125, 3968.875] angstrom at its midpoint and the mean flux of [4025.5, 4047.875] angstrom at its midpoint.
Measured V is -4.7 angstrom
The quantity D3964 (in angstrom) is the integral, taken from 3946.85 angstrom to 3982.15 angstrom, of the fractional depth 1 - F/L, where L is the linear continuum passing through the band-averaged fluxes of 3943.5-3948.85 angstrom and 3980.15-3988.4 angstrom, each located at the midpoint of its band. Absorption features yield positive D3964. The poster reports 6.9 angstrom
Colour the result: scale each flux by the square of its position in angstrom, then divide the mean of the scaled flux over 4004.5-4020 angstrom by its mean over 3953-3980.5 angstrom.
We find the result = 1.80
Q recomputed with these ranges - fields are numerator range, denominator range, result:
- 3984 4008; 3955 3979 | 1.79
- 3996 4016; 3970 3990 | 1.30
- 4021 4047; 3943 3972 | 1.70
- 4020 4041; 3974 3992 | 1.18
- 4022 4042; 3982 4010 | 1.05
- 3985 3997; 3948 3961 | 1.29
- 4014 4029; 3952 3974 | 1.91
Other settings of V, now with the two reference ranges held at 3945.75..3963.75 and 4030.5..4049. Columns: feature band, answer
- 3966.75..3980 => 4.41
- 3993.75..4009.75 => -2.10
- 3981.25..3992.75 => -2.05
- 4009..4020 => -1.53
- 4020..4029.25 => -1.12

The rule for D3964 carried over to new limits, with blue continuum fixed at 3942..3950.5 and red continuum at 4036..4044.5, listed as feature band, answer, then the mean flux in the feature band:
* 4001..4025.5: -2.67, 14.7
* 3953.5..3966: 1.13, 9.2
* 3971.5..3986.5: 0.49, 11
